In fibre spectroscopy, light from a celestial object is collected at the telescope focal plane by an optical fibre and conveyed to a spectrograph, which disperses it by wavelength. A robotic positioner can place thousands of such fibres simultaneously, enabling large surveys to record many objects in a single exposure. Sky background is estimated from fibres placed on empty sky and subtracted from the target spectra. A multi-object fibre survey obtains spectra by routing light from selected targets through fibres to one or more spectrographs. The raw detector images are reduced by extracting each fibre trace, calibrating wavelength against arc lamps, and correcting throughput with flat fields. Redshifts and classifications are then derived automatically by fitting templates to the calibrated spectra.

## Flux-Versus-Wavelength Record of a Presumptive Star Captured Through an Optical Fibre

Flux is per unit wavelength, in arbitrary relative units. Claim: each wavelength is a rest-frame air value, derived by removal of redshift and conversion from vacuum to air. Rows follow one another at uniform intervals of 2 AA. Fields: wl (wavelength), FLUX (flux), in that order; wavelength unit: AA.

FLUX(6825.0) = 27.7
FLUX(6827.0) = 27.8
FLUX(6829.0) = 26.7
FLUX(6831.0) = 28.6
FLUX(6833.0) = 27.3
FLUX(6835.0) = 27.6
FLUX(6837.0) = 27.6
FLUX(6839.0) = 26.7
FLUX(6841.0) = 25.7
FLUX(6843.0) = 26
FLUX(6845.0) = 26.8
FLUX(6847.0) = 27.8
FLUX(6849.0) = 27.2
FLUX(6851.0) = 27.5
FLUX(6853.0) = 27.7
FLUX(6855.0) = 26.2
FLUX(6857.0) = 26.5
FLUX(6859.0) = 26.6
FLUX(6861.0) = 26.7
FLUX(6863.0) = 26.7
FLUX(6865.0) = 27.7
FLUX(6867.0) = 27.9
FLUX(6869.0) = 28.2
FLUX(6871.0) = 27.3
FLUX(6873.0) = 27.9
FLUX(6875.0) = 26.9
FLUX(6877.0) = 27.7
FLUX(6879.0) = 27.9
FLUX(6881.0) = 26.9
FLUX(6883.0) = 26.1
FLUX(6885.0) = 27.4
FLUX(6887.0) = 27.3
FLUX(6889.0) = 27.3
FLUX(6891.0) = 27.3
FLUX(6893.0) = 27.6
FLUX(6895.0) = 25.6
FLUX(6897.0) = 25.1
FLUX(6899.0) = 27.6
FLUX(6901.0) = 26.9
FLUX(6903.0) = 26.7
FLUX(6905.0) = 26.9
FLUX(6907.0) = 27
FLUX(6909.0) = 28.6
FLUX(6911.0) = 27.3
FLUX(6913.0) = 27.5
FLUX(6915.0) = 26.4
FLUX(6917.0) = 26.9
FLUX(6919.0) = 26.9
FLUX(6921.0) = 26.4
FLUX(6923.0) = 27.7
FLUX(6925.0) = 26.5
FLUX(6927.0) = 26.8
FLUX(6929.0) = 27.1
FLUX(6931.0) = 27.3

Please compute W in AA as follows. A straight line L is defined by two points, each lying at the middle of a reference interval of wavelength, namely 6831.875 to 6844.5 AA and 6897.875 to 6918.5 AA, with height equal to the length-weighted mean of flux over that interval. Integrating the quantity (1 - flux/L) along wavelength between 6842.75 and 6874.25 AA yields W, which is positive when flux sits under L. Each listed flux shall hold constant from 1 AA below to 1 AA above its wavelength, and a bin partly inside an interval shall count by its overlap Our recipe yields -0.3 AA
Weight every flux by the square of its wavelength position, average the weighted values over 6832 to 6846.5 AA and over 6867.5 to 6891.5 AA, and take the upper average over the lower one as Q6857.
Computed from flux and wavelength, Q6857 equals 1.0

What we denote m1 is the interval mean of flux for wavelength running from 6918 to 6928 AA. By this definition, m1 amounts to 26.9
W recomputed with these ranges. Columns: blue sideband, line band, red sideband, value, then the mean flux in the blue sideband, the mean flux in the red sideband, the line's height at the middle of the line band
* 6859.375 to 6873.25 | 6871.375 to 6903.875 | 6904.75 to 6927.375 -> 0.3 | 27.4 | 27.1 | 27.3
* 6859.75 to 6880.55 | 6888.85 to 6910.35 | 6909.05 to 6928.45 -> 0.2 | 27.5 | 27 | 27.2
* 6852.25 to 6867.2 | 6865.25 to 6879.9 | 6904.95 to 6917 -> -0.4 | 26.9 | 27.3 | 27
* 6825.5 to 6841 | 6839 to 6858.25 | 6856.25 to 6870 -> 0.3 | 27.4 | 27.2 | 27.3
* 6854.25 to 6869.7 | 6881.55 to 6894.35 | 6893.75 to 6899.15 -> -0.4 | 27.1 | 25.9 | 26.2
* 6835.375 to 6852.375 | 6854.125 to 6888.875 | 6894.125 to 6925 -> -0.3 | 27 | 26.9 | 26.9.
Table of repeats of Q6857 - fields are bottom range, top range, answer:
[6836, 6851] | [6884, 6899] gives 1.01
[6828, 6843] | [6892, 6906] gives 1.00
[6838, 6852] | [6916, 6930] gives 1.03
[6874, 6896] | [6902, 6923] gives 1.01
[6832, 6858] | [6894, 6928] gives 1.02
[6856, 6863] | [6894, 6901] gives 1.00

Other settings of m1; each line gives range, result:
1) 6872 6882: 27.5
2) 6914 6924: 26.9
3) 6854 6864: 26.5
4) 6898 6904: 27.1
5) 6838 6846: 26.3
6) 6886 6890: 27.3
